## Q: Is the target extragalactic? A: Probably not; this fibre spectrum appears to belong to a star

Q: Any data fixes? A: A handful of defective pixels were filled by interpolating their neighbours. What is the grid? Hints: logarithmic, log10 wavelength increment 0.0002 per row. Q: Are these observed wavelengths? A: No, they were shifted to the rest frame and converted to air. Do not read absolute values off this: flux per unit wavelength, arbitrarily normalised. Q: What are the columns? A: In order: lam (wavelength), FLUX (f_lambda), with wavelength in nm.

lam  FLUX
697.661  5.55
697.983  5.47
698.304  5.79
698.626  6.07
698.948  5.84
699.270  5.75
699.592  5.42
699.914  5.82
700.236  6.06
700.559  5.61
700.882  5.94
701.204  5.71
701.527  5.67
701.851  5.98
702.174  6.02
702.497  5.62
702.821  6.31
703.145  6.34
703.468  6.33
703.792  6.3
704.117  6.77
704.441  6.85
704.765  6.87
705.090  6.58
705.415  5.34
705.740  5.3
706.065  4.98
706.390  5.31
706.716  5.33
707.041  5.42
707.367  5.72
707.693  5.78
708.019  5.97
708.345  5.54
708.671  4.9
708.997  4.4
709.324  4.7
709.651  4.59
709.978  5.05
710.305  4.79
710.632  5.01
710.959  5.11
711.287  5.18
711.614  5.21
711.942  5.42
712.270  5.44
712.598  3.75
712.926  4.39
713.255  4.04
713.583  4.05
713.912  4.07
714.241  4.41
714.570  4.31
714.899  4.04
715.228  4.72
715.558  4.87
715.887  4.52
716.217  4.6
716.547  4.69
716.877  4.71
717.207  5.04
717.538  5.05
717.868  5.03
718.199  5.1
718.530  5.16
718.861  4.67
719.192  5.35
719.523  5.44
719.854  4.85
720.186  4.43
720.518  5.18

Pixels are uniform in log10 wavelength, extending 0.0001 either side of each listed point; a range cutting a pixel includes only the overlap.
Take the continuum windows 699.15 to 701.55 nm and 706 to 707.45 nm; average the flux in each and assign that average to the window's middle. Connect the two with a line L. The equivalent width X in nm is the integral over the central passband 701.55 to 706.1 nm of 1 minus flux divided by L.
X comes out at -0.49 nm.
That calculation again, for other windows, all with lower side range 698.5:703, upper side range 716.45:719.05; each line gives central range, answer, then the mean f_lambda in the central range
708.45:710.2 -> 0.21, 4.76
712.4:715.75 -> 0.56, 4.28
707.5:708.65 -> -0.04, 5.66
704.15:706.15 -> -0.16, 6.08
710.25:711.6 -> 0.06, 5.06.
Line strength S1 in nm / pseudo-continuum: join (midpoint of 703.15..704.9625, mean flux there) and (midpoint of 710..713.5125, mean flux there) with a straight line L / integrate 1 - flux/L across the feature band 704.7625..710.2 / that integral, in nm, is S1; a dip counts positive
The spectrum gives 0.43 nm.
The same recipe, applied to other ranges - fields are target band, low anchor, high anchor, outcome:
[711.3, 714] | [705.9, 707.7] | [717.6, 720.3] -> 0.321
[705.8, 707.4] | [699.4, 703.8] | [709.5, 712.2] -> 0.040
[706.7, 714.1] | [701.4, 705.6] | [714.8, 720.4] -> 0.830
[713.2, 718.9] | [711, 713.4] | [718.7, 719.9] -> 0.393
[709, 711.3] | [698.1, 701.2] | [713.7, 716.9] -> 0.021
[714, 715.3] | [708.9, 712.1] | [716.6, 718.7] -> 0.170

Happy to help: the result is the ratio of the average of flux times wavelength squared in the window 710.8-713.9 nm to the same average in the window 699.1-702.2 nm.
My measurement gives 0.8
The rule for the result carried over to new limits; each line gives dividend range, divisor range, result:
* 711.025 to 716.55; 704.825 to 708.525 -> 0.83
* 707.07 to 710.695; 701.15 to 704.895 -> 0.84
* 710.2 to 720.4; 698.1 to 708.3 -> 0.84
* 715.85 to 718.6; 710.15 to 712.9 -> 1.00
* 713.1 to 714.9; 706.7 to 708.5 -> 0.75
